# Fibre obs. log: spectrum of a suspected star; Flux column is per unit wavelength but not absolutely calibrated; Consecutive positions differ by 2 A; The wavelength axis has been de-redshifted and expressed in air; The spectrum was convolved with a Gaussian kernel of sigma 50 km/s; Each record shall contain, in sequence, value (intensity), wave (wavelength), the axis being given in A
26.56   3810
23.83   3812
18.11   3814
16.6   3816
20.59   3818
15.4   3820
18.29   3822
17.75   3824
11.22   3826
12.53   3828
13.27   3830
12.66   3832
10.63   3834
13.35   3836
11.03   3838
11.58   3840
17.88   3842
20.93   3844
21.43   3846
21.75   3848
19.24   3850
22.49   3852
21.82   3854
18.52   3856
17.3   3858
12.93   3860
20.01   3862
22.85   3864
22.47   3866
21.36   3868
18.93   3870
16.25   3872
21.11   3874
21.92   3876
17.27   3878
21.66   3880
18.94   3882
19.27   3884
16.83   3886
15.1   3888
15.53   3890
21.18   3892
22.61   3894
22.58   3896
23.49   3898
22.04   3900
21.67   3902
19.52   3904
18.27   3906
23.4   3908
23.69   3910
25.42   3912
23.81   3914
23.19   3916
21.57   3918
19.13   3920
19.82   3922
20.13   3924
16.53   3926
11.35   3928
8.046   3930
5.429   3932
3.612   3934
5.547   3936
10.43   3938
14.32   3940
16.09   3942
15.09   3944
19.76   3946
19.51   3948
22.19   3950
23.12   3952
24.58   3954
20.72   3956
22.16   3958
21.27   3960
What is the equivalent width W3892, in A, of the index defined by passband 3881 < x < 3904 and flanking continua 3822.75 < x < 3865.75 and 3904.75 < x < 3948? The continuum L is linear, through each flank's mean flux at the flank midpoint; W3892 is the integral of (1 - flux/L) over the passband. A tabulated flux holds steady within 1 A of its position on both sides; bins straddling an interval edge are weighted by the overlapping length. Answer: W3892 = -4.5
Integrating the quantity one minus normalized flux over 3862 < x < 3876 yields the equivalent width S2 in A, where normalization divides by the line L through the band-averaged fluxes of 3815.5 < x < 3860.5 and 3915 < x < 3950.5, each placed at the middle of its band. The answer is -4.0 A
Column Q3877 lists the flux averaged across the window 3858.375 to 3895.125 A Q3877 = 19.2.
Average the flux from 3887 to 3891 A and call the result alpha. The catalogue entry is 15.3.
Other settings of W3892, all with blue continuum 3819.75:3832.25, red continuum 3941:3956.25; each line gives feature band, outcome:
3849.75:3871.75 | -5.0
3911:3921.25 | -2.2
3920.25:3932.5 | 3.1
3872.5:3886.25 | -2.2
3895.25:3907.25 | -2.2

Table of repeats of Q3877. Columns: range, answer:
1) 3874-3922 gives 20.8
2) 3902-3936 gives 17.4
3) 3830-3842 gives 12.5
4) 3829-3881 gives 18.1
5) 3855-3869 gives 19.3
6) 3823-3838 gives 12.9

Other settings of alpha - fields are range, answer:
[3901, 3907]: 19.8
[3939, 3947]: 16.3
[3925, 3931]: 12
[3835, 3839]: 12.2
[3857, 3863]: 16.7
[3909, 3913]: 24.6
